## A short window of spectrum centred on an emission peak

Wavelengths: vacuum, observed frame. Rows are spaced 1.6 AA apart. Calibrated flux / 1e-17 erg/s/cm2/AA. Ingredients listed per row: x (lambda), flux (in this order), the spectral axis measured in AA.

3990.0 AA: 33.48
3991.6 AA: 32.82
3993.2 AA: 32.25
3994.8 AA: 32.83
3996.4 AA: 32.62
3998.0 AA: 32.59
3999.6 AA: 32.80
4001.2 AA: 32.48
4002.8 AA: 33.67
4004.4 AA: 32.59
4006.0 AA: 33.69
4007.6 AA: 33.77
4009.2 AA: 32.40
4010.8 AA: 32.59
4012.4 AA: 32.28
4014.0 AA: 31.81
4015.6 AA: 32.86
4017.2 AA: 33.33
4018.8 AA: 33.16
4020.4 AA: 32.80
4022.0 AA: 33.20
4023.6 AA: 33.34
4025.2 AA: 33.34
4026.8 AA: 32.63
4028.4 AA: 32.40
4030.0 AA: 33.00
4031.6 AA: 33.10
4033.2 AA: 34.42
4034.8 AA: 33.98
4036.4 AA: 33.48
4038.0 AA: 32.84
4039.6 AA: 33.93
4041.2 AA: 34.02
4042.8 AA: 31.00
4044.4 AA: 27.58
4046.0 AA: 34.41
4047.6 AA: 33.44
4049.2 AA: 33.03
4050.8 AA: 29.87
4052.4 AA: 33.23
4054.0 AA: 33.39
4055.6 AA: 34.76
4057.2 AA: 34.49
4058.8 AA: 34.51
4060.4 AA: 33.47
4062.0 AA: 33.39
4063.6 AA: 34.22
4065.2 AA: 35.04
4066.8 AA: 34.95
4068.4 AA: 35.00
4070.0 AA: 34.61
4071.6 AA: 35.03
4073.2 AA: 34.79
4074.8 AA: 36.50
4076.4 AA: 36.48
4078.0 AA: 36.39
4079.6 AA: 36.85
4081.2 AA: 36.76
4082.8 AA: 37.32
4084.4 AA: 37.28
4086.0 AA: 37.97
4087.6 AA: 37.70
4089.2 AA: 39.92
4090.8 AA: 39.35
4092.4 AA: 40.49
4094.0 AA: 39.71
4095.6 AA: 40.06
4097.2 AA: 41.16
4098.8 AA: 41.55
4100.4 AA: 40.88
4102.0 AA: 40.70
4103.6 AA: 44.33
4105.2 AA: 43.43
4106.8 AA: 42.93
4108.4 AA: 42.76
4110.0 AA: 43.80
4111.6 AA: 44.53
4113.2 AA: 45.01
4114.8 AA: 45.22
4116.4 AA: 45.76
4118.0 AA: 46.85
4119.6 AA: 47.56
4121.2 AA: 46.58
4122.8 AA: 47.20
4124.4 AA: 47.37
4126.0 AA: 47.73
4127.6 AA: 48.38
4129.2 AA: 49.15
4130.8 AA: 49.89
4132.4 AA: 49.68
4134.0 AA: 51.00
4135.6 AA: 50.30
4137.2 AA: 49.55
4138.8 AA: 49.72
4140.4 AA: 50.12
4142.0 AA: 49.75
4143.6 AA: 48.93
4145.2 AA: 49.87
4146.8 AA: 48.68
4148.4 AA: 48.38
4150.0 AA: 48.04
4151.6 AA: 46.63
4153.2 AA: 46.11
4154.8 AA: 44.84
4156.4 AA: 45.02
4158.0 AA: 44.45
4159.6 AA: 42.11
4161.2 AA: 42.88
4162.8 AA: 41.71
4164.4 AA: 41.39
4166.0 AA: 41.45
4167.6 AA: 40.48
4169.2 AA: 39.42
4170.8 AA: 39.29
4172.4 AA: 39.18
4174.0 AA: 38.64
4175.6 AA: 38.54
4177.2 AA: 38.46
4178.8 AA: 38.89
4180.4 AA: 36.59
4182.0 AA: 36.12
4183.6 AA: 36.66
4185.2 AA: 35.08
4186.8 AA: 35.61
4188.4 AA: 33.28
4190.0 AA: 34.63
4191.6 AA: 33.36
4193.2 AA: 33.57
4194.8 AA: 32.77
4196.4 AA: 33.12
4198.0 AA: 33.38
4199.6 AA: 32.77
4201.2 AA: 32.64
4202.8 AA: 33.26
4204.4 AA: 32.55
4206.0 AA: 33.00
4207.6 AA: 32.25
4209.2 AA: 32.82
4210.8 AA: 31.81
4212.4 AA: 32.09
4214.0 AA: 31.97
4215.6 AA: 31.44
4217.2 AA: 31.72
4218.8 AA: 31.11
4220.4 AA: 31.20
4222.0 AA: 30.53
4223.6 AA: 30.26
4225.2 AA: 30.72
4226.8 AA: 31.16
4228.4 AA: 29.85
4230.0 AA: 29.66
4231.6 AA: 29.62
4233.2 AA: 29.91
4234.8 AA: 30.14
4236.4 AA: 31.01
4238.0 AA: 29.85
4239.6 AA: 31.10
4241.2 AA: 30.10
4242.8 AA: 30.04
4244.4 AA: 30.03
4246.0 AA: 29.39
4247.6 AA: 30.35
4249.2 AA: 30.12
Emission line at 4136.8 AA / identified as C IV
